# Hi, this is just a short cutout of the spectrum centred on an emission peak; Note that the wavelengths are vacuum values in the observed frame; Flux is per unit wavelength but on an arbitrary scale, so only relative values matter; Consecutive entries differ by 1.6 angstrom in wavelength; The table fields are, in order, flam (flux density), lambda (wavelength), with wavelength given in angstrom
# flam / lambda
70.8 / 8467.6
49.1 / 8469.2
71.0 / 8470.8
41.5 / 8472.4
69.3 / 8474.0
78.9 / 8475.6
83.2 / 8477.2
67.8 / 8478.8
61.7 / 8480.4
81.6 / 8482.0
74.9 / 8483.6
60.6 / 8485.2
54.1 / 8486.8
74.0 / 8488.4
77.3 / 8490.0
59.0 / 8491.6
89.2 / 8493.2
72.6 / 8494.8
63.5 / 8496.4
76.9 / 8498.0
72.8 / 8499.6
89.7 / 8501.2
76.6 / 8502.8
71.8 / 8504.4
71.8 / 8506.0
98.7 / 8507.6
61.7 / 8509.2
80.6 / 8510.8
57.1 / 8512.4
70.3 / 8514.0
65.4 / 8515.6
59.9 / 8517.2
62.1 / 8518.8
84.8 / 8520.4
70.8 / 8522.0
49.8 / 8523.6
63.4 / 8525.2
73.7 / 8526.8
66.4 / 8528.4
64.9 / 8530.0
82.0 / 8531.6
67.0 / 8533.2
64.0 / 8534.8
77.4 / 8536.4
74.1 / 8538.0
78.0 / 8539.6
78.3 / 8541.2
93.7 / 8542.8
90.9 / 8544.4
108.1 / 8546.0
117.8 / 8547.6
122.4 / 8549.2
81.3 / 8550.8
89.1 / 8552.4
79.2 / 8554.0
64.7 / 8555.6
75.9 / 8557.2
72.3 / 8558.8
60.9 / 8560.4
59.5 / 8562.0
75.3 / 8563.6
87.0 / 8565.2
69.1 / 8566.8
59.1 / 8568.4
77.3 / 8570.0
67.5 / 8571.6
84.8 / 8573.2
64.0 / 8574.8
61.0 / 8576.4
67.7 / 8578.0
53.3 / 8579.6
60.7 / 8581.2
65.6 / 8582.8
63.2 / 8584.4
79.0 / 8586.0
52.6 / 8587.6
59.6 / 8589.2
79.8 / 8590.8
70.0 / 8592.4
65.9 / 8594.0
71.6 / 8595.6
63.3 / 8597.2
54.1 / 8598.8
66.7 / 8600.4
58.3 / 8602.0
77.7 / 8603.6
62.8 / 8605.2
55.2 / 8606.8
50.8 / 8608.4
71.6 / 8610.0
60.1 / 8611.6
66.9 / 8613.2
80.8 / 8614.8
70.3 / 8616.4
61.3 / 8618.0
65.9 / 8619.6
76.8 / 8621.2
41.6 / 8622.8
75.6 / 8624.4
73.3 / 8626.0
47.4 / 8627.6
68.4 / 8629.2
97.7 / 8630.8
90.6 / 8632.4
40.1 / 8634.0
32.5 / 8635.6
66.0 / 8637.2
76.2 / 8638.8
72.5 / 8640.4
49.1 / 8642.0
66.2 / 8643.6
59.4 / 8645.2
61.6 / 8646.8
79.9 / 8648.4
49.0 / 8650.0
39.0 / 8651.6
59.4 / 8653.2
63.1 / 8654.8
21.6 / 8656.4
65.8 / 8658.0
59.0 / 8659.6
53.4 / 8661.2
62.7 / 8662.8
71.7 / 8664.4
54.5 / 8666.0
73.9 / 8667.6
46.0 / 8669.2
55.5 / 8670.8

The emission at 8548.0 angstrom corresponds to [N II] 6583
